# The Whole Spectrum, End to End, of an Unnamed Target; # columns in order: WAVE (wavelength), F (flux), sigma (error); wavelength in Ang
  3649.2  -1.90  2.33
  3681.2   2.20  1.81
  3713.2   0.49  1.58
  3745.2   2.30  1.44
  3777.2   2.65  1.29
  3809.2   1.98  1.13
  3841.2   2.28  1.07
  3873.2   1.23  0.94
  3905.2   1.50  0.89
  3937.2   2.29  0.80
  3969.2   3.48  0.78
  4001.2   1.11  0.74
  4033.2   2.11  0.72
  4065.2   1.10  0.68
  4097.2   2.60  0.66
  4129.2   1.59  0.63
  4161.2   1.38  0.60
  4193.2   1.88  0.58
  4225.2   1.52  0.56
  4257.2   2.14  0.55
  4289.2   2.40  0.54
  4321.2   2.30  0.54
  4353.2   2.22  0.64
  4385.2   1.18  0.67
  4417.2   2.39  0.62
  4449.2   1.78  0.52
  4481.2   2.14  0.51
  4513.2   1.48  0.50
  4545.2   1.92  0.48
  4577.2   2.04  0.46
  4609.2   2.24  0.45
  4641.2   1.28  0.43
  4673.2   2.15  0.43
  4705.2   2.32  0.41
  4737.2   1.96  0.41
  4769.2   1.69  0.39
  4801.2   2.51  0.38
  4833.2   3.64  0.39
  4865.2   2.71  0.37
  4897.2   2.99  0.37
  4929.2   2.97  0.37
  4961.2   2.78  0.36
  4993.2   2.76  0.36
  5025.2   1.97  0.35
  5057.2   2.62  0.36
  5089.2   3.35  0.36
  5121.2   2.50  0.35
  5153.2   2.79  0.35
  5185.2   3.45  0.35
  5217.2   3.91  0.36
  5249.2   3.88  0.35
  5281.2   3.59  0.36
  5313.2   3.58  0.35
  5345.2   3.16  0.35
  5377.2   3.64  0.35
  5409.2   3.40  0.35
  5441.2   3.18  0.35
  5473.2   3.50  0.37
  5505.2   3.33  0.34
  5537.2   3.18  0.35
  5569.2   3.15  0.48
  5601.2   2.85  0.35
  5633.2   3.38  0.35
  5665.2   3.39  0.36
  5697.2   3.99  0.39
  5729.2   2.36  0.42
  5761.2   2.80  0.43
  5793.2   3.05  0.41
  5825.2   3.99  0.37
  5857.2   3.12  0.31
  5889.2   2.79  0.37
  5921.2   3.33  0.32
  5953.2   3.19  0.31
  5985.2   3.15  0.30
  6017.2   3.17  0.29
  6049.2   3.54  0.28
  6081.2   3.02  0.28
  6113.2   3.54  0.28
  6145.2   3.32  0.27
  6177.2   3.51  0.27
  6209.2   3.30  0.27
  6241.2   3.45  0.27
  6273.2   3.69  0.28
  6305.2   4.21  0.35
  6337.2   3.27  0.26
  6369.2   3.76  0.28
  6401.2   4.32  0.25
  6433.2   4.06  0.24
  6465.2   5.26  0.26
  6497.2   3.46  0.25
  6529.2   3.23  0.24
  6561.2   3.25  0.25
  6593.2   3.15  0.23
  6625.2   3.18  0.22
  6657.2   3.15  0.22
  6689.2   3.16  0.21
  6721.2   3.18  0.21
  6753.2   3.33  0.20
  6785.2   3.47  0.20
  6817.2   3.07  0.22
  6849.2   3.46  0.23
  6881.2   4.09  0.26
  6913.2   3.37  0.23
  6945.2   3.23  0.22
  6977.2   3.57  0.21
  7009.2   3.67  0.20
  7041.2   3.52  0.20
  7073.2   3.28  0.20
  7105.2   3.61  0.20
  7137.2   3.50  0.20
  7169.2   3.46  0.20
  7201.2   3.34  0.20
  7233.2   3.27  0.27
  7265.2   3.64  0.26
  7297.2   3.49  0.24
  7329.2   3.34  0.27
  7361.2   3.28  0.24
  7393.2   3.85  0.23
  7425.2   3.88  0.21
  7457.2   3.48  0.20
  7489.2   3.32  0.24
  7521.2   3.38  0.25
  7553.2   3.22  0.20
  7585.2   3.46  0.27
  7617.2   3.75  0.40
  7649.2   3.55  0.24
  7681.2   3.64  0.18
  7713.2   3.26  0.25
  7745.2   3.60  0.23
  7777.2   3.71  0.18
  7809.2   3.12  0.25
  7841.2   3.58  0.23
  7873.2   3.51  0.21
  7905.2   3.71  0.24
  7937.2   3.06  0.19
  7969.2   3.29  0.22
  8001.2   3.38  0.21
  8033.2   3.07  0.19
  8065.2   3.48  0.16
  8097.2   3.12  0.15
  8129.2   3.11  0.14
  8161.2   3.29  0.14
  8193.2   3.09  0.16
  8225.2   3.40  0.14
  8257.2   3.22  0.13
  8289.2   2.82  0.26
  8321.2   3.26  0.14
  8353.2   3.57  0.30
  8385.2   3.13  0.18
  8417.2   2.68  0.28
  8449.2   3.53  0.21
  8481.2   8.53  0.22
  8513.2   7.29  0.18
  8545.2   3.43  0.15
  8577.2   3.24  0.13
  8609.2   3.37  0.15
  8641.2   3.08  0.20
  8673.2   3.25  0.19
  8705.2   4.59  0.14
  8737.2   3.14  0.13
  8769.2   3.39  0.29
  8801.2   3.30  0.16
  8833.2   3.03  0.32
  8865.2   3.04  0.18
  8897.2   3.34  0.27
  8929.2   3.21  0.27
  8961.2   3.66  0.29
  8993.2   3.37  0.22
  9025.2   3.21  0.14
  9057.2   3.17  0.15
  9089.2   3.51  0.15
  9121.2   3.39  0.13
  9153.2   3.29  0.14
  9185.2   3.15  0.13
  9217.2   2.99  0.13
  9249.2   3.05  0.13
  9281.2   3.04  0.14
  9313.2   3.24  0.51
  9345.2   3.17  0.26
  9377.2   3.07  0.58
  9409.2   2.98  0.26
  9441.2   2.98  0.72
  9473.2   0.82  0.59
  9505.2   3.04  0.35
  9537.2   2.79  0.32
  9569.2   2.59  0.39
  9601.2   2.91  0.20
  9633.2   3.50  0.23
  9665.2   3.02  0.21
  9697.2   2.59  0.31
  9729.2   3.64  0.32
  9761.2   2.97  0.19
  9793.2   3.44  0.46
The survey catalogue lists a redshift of 0.29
